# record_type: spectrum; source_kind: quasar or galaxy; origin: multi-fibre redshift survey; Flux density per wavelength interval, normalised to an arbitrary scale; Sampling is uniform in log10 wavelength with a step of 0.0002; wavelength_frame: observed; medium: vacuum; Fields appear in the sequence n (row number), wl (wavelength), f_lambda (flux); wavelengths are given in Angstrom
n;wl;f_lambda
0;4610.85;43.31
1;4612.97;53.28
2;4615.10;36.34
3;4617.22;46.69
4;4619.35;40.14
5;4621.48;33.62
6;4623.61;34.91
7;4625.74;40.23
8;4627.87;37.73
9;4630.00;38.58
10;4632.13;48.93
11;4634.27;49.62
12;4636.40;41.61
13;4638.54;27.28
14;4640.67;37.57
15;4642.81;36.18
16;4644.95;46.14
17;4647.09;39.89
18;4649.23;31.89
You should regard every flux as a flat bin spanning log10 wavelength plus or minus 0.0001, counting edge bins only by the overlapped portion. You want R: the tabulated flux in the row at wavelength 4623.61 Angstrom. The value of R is 34.91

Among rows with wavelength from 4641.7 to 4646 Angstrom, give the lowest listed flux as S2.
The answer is 36.18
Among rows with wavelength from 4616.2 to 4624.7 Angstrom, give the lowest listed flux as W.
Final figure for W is 33.62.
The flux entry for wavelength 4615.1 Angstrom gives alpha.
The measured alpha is 36.34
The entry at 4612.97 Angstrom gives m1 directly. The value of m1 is 53.28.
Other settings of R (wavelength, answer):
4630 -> 38.58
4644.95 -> 46.14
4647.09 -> 39.89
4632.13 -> 48.93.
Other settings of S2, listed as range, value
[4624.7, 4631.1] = 37.73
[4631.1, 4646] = 27.28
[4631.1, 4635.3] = 48.93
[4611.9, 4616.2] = 36.34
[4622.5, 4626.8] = 34.91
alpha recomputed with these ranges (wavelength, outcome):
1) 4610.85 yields 43.31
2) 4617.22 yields 46.69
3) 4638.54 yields 27.28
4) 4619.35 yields 40.14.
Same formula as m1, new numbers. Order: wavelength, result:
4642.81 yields 36.18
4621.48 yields 33.62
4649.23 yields 31.89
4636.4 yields 41.61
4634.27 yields 49.62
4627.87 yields 37.73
